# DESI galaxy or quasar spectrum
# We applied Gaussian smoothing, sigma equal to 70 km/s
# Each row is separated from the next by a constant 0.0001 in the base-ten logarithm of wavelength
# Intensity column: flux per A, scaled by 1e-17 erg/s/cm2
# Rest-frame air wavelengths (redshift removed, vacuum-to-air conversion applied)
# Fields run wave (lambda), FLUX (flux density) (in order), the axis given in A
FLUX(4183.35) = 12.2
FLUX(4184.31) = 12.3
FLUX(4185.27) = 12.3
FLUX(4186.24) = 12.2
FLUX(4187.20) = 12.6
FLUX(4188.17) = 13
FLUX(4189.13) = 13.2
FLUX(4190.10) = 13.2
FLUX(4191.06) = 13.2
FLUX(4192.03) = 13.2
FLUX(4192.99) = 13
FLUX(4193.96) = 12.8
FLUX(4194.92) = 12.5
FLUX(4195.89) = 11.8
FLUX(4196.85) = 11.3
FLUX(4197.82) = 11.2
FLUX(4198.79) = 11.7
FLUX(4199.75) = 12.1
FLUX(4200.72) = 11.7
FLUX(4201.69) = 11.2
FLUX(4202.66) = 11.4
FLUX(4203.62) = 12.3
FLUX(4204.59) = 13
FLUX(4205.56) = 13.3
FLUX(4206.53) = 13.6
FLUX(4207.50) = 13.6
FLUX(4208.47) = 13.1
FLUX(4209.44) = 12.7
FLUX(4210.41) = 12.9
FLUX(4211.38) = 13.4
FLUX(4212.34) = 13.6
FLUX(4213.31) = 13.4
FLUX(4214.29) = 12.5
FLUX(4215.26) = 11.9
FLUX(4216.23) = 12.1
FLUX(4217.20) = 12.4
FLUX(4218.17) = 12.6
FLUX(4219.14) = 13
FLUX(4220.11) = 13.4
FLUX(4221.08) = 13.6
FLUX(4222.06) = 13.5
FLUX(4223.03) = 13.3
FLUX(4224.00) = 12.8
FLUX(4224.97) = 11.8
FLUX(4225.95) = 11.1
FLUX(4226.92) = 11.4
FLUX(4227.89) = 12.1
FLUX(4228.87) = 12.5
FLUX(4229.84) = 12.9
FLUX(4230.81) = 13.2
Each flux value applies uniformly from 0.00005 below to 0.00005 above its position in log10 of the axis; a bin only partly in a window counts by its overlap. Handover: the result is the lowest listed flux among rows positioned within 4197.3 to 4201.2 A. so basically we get 11.2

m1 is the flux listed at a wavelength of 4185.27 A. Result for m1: 12.3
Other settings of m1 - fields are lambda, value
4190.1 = 13.2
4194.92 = 12.5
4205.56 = 13.3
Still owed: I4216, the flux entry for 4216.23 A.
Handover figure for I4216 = 12.1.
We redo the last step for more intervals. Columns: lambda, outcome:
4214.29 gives 12.5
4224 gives 12.8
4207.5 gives 13.6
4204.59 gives 13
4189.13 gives 13.2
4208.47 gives 13.1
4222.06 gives 13.5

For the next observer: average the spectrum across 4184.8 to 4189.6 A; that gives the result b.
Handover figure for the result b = 12.7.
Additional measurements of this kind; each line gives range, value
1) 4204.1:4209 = 13.3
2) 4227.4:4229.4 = 12.3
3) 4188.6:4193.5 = 13.2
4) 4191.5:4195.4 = 12.9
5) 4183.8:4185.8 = 12.3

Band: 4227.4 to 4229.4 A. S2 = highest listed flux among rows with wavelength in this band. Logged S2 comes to 12.5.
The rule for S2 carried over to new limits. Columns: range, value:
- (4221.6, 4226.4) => 13.5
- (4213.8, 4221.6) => 13.6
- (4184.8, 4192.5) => 13.2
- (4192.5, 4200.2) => 13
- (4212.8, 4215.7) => 13.4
